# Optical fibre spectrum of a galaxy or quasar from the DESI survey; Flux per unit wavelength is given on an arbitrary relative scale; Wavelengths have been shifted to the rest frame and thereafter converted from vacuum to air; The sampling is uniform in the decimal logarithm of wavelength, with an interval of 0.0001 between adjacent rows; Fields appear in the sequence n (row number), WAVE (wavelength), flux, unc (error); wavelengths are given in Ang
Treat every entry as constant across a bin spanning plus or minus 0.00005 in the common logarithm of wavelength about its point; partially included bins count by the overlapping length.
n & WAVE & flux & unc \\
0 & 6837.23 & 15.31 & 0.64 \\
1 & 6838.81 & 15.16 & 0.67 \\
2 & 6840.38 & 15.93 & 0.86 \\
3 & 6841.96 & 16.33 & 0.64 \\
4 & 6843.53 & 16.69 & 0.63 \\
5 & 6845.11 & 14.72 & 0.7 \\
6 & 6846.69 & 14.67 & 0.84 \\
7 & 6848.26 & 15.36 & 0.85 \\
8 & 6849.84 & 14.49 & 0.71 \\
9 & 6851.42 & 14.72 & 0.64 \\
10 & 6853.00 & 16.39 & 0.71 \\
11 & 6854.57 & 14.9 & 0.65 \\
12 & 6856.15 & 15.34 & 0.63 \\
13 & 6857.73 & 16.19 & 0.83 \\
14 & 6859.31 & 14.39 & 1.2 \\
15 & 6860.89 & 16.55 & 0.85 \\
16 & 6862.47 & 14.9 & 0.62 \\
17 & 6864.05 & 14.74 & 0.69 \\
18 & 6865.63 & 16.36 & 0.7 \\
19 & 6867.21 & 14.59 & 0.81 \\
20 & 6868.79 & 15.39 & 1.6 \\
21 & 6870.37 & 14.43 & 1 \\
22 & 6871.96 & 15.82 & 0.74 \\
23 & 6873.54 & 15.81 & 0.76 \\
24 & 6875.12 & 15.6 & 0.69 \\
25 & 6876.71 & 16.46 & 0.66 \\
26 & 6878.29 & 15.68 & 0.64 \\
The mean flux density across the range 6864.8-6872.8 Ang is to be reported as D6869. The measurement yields 15.3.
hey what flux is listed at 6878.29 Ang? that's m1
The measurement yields 15.68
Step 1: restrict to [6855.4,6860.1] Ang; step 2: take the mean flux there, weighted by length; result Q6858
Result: 15.3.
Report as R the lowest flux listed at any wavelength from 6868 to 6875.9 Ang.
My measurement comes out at 14.43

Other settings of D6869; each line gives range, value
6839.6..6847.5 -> 15.7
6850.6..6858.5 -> 15.5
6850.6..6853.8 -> 15.6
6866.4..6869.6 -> 15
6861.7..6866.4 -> 15.3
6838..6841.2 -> 15.5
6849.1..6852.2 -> 14.6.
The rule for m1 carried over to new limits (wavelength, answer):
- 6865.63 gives 16.36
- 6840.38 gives 15.93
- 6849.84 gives 14.49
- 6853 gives 16.39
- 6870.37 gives 14.43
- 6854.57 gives 14.9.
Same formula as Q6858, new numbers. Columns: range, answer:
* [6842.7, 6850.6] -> 15.2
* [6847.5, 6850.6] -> 14.9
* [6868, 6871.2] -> 14.9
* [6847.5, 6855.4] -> 15.2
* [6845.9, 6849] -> 15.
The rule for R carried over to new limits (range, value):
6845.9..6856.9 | 14.49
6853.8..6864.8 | 14.39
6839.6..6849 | 14.67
